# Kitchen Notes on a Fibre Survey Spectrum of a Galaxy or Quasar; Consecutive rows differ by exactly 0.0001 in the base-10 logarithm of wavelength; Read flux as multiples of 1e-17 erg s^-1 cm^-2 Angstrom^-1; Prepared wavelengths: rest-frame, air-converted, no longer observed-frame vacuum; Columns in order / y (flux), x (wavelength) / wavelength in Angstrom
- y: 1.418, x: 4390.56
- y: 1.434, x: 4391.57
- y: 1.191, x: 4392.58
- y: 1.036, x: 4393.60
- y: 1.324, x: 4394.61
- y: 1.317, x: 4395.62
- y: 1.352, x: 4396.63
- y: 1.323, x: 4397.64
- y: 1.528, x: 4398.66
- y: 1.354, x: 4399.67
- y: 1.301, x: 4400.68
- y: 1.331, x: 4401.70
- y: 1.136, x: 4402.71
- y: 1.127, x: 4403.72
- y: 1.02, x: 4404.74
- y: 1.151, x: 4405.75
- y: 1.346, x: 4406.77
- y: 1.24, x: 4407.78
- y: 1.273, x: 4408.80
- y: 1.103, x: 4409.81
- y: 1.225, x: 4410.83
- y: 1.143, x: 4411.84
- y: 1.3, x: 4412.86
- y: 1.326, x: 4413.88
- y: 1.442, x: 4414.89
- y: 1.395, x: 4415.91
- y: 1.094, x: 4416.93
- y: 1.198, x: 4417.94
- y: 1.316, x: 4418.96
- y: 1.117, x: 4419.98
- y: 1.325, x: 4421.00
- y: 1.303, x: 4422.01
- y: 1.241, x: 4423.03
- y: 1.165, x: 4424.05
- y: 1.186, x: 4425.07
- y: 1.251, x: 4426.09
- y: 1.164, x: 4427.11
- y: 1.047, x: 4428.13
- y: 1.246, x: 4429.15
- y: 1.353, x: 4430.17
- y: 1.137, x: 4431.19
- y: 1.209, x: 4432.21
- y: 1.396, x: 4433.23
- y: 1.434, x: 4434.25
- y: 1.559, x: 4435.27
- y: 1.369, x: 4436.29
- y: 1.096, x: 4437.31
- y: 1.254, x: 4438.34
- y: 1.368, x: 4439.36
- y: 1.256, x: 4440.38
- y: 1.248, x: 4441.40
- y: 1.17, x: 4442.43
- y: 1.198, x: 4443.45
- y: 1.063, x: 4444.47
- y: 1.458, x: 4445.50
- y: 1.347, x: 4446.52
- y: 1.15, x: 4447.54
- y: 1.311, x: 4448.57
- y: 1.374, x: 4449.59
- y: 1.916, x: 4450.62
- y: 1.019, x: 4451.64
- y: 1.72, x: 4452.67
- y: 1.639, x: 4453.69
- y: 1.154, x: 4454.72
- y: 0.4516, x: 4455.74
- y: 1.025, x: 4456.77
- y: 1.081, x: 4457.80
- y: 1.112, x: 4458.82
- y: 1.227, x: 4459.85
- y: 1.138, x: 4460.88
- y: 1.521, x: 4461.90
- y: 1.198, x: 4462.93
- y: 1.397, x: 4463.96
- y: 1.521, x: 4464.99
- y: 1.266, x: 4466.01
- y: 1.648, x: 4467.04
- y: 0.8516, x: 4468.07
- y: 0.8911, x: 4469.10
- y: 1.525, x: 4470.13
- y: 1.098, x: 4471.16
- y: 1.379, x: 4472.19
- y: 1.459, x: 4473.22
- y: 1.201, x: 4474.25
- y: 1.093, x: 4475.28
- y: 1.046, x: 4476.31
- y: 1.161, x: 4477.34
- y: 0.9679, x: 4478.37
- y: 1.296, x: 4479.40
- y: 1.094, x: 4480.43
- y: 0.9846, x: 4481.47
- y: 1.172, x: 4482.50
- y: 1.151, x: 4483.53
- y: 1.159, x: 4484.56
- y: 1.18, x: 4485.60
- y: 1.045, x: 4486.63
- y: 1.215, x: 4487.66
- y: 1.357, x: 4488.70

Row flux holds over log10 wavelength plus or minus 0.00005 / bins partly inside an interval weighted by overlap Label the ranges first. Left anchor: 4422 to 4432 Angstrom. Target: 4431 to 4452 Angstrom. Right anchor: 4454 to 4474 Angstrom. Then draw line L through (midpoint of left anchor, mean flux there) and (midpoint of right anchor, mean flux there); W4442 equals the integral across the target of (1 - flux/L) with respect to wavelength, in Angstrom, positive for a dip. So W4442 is -1.7 Angstrom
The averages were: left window 1.2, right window 1.21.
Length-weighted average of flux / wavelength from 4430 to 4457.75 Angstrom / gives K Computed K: 1.28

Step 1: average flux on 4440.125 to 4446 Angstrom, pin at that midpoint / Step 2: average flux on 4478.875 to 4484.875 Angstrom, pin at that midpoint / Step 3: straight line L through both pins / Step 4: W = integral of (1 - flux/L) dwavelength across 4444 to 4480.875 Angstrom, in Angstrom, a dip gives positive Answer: -1.8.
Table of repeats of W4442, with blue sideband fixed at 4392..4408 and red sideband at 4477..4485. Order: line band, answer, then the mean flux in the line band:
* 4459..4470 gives -1.2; 1.27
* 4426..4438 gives -0.7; 1.27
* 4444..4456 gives -1.5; 1.32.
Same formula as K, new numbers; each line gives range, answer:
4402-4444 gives 1.24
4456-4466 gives 1.23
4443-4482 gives 1.24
